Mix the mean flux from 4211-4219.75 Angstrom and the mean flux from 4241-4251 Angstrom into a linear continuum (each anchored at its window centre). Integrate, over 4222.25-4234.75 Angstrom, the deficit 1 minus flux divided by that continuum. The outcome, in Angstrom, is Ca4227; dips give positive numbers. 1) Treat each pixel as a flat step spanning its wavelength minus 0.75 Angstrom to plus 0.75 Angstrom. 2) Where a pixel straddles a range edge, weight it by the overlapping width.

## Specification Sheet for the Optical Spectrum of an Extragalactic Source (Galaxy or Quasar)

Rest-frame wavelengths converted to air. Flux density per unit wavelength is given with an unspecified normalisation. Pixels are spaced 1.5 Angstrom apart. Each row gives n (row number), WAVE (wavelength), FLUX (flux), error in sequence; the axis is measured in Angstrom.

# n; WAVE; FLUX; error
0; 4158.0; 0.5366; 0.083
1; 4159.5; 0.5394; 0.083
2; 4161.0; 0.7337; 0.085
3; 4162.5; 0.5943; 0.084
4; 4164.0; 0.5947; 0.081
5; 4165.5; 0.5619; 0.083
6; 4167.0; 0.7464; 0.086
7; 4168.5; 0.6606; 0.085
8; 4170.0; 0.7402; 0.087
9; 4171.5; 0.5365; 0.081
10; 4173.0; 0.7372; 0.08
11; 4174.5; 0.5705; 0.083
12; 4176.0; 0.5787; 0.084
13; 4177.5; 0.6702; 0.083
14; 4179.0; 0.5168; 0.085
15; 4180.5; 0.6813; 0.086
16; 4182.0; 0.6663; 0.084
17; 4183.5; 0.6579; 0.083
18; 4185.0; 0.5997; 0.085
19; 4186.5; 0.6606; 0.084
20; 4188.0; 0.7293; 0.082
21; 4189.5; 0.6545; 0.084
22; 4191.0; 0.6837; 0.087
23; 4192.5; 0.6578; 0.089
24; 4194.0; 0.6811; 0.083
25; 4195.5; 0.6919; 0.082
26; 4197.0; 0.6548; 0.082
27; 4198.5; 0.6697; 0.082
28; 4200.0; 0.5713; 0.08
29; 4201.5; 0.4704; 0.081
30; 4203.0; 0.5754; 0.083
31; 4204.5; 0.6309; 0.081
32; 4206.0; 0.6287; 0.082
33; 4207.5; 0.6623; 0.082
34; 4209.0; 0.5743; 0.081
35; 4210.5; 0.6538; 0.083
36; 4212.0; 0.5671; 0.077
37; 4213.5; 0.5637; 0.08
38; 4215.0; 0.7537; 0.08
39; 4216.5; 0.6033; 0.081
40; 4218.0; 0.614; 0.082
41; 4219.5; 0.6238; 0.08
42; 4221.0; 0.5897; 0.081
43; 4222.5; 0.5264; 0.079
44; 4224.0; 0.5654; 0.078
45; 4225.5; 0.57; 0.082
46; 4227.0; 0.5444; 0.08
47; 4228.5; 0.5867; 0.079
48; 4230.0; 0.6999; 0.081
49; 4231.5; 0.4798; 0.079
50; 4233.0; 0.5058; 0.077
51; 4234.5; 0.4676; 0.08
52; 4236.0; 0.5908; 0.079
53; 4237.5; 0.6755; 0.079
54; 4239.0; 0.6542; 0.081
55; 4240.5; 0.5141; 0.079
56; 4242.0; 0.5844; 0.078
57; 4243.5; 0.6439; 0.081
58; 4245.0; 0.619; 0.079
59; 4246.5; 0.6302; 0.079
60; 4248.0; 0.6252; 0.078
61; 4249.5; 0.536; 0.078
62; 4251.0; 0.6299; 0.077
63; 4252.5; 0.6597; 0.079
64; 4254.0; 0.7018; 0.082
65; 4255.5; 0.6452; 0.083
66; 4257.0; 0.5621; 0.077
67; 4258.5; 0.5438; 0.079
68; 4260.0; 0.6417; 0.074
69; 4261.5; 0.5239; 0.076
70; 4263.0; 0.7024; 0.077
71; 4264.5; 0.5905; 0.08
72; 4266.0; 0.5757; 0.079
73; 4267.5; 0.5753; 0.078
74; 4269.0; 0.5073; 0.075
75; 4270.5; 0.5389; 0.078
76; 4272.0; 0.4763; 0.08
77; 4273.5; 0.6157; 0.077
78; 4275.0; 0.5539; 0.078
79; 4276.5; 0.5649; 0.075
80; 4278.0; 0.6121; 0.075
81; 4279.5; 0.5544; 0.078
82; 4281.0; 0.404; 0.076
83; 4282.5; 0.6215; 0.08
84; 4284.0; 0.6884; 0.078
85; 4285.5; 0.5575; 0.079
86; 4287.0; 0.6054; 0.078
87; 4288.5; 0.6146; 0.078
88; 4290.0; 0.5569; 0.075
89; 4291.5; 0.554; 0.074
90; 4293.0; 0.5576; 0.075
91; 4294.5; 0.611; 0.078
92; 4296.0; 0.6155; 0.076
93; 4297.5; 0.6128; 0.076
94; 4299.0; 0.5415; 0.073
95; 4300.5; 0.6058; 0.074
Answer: 1.2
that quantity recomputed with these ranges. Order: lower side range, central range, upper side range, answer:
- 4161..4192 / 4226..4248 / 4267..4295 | 0.45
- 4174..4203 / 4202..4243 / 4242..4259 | 2.14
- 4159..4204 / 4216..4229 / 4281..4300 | 0.81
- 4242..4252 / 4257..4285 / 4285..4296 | 1.17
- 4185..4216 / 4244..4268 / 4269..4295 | -0.88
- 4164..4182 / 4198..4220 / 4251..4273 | 0.27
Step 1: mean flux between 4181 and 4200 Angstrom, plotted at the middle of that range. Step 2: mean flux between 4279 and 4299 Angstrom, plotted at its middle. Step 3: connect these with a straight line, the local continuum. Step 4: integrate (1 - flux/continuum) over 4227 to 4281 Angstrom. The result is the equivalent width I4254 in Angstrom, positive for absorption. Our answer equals 2.2 Angstrom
